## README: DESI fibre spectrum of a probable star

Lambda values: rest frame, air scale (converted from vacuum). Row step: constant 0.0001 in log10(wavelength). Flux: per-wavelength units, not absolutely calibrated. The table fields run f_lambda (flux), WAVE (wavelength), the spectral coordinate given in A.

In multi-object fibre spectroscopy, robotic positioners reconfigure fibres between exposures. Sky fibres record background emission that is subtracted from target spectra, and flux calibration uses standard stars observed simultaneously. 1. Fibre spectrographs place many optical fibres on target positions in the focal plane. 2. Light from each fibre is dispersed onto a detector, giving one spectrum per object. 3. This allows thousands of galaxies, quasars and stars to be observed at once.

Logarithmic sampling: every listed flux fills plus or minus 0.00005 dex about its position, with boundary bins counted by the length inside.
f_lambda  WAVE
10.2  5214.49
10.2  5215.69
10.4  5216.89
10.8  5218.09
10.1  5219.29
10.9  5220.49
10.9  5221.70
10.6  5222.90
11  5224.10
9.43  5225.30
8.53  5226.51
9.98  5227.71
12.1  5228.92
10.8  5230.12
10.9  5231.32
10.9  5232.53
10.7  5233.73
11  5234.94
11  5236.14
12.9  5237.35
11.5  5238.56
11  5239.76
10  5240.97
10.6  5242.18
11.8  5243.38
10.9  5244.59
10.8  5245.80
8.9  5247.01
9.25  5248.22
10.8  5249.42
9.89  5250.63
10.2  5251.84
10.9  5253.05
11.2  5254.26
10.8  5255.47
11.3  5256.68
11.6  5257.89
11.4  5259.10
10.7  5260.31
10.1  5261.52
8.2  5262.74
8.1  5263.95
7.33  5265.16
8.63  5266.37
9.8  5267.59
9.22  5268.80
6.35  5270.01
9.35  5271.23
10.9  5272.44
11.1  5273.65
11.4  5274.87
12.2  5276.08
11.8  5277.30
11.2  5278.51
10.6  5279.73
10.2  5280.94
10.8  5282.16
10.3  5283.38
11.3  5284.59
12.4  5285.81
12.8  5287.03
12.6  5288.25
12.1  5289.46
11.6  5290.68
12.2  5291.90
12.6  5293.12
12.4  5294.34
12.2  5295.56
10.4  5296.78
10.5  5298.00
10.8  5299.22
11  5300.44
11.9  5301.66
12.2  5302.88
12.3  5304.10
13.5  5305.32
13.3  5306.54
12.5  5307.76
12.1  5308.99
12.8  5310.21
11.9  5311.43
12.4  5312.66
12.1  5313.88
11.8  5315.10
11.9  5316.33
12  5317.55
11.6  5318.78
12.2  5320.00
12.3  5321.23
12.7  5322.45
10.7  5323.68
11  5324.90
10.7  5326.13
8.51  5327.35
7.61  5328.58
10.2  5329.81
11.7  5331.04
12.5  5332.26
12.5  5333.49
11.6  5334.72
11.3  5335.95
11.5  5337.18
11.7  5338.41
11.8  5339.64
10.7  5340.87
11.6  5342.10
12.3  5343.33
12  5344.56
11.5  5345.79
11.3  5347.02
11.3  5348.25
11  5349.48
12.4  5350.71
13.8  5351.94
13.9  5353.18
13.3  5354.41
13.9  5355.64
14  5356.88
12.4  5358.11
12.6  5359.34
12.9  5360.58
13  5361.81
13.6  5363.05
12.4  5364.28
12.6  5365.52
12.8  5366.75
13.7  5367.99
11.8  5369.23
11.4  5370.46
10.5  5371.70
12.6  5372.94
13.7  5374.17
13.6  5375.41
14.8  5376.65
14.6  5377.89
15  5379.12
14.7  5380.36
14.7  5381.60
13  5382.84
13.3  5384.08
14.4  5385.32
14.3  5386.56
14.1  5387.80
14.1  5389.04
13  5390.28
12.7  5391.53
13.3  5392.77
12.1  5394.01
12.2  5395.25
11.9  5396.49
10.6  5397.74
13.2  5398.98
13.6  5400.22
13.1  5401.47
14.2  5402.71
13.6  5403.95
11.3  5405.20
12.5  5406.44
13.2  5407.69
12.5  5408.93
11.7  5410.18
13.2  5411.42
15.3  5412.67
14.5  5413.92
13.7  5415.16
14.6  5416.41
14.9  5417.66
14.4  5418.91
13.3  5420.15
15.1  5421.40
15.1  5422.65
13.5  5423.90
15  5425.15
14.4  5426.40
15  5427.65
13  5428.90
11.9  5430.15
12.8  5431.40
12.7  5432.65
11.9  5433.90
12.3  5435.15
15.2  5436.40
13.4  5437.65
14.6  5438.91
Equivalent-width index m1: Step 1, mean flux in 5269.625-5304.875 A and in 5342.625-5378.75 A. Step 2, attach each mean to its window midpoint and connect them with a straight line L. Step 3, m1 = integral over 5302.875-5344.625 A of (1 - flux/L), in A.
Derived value 1.2 A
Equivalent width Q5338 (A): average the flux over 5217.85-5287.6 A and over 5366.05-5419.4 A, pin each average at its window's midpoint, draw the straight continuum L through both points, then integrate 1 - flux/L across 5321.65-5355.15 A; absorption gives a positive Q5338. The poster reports 1.91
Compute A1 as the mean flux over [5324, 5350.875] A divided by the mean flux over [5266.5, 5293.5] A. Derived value 1.0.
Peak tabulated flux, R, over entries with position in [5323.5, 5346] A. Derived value 12.5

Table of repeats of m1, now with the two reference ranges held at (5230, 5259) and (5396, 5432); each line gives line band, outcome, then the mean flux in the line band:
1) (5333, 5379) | 0.23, 12.5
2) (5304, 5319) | -0.58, 12.3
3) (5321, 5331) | 1.36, 10.5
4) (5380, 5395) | -0.59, 13.6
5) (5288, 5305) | -0.20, 11.8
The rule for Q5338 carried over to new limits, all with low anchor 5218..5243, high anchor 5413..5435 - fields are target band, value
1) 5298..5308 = -0.13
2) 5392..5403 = 0.65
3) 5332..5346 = 0.84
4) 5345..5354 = 0.33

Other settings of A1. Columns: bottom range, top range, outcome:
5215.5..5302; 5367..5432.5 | 1.25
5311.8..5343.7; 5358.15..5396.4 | 1.16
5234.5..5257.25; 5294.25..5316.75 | 1.11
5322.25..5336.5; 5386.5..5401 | 1.18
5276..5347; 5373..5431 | 1.17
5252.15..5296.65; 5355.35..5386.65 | 1.24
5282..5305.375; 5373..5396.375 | 1.16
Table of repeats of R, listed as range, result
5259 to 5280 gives 12.2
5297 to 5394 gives 15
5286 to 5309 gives 13.5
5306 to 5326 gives 13.3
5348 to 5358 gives 14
